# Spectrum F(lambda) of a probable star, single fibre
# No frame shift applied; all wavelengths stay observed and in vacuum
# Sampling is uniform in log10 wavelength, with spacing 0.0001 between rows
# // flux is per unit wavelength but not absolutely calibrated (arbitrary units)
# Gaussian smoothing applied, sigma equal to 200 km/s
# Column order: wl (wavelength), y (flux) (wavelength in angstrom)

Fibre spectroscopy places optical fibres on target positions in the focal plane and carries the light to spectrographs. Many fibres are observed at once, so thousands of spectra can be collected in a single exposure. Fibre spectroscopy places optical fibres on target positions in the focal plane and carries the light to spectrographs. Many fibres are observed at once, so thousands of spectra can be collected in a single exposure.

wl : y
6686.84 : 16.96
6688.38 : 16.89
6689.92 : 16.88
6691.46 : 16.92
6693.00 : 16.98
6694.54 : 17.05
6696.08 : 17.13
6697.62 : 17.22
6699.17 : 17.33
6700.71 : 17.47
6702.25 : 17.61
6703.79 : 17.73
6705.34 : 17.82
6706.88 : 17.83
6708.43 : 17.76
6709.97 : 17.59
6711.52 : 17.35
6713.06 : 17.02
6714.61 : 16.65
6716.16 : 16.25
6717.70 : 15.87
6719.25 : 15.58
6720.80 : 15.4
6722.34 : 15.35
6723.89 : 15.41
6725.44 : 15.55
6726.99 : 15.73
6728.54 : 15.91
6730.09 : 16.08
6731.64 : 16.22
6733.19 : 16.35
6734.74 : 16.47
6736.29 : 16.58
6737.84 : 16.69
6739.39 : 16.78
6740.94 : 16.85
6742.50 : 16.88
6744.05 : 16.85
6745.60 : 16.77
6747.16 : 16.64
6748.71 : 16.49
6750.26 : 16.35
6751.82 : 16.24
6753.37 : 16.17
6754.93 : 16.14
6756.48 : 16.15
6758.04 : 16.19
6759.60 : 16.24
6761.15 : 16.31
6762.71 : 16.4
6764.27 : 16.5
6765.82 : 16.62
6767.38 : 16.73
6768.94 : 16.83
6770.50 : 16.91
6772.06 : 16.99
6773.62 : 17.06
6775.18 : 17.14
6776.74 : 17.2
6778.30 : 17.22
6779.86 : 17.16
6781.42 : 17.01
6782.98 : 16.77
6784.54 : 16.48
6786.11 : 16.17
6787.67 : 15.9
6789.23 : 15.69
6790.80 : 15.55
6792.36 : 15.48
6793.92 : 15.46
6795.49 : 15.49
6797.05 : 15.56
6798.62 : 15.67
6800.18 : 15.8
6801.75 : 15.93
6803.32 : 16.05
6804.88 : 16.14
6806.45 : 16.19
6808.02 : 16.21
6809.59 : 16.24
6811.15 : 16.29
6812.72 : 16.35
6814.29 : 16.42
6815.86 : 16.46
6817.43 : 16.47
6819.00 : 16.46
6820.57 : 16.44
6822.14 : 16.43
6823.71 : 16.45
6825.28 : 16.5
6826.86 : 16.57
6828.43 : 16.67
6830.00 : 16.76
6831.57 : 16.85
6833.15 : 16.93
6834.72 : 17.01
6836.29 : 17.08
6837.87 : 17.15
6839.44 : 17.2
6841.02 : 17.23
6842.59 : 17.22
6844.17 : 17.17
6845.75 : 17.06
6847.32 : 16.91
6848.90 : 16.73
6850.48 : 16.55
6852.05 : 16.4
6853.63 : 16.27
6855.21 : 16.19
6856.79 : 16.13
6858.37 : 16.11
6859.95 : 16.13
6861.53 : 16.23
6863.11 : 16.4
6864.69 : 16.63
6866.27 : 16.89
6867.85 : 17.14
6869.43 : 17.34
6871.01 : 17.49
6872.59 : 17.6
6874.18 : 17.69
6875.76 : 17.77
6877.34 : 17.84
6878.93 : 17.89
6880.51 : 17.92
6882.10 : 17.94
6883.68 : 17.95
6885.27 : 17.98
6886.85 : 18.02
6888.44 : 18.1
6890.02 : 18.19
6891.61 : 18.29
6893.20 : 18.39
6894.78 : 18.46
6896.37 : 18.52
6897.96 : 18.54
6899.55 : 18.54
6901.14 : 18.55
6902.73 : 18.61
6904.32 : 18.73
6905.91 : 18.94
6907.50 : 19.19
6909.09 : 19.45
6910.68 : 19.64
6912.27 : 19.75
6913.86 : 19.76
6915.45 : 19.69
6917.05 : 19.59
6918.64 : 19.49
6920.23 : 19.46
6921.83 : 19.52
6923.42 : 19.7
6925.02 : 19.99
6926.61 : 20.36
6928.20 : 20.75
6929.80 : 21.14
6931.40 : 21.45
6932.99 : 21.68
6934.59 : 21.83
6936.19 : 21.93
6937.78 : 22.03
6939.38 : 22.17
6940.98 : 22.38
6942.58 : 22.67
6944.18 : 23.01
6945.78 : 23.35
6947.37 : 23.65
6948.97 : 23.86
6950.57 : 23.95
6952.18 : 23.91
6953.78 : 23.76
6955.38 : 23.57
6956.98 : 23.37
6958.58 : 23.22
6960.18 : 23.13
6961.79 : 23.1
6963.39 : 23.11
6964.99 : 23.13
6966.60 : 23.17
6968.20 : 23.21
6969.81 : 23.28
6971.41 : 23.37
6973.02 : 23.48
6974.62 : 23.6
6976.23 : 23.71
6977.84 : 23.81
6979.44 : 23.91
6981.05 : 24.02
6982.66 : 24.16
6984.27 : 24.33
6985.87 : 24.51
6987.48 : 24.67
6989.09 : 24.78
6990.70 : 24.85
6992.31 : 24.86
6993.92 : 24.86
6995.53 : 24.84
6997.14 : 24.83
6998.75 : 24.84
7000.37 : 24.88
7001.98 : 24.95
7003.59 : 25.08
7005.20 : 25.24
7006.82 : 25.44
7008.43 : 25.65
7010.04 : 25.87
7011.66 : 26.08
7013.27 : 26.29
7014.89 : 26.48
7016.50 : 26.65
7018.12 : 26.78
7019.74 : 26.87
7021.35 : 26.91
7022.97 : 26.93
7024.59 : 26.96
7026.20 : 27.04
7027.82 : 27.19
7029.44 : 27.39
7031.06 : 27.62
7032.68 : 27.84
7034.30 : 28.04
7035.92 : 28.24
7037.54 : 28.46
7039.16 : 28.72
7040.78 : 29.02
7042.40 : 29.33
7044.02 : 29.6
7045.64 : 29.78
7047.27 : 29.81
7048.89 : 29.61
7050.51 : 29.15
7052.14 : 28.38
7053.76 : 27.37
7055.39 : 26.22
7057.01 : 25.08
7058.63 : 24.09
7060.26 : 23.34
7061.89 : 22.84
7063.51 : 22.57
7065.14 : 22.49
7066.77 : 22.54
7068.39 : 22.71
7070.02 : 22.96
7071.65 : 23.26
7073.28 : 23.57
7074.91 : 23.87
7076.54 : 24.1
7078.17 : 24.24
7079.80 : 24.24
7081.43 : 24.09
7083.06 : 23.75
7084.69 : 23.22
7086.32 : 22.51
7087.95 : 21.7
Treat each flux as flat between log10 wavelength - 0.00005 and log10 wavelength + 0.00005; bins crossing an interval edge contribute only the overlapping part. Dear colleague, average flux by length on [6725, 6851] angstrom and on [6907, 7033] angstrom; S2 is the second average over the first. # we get 1.43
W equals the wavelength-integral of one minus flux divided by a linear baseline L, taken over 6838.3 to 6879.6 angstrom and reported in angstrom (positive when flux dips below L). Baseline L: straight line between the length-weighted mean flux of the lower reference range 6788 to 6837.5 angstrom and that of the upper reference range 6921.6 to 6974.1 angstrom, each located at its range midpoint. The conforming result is 3.3 angstrom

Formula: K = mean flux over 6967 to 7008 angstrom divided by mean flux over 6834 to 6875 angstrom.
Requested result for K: 1.4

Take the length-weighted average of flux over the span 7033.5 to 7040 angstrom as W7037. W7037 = 28.4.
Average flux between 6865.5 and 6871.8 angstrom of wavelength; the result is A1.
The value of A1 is 17.2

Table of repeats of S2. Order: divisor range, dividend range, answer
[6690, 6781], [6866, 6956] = 1.19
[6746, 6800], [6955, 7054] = 1.58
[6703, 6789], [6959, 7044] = 1.54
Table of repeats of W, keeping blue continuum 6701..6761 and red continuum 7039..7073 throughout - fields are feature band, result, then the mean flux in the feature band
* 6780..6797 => 2.0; 16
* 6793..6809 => 2.3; 15.8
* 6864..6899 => 5.2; 17.9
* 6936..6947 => 0.1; 22.6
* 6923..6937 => 0.8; 21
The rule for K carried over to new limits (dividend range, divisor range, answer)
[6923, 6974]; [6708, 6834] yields 1.38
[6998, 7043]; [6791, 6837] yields 1.65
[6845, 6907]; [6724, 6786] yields 1.06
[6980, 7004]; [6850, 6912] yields 1.39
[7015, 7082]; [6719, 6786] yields 1.60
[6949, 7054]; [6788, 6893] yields 1.53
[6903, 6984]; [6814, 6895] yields 1.29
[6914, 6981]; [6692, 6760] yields 1.34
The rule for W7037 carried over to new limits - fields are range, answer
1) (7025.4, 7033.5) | 27.4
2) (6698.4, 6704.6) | 17.5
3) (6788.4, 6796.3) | 15.5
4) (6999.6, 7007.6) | 25.1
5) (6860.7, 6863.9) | 16.3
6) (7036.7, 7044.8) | 29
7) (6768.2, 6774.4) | 16.9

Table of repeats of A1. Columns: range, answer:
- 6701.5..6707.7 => 17.7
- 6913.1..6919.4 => 19.6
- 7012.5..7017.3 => 26.5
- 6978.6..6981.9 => 24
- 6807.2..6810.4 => 16.2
